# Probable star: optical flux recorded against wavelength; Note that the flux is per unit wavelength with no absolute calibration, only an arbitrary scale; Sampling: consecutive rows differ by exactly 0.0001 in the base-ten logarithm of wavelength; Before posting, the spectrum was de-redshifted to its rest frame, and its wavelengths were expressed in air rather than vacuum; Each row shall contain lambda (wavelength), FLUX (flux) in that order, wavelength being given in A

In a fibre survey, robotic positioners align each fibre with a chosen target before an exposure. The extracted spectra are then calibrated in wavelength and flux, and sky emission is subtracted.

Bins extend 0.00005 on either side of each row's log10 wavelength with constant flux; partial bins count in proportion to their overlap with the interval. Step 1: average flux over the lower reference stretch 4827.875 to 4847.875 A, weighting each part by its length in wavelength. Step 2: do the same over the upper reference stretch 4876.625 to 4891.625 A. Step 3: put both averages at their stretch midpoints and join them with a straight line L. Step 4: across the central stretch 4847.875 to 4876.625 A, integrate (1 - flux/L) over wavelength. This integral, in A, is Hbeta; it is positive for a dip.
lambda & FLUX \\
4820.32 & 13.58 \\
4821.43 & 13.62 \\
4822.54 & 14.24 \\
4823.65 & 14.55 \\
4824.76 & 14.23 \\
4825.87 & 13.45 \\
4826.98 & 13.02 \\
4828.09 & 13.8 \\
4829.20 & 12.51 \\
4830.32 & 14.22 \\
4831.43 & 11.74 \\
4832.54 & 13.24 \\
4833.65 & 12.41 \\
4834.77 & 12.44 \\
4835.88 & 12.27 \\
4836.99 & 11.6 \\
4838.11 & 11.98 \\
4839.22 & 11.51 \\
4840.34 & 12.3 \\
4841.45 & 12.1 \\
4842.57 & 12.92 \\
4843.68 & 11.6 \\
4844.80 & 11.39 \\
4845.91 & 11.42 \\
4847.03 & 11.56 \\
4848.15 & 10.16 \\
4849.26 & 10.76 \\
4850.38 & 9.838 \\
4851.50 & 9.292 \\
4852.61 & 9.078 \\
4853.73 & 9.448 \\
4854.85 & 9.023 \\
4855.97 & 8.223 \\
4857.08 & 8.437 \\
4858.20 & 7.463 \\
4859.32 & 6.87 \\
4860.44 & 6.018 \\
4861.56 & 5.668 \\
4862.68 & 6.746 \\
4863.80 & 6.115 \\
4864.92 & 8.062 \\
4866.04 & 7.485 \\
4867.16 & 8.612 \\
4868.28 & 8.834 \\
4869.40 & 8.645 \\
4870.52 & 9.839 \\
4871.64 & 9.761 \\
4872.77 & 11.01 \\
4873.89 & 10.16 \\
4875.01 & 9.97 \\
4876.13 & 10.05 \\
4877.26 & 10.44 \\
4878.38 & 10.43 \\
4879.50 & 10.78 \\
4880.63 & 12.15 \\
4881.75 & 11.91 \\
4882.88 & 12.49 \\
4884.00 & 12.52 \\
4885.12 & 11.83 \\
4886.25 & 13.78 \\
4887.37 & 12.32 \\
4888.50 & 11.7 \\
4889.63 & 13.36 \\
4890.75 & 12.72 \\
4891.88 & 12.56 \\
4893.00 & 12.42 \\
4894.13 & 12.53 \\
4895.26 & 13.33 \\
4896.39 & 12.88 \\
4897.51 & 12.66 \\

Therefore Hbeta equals 8.2 A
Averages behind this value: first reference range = 12.2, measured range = 8.66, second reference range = 12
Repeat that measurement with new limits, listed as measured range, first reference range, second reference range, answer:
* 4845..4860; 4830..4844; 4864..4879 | 2.3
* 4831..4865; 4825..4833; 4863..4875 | 3.6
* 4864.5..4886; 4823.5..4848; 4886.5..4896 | 3.9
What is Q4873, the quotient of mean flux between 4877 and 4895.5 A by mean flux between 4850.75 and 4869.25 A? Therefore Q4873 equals 1.55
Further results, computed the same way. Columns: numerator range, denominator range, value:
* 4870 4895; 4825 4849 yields 0.95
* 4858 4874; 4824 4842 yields 0.63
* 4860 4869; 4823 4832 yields 0.54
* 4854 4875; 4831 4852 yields 0.71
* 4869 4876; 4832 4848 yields 0.83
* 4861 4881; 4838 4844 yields 0.75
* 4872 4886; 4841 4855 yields 1.05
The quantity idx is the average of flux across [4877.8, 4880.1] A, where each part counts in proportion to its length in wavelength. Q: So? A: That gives 10.6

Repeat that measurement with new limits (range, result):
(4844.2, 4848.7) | 11.1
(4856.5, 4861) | 7.21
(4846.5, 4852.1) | 10.3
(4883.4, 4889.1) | 12.4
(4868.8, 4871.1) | 9.26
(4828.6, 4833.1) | 12.9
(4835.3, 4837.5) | 12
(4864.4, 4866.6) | 7.77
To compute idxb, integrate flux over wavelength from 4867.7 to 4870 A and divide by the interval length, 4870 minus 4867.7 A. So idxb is 8.77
